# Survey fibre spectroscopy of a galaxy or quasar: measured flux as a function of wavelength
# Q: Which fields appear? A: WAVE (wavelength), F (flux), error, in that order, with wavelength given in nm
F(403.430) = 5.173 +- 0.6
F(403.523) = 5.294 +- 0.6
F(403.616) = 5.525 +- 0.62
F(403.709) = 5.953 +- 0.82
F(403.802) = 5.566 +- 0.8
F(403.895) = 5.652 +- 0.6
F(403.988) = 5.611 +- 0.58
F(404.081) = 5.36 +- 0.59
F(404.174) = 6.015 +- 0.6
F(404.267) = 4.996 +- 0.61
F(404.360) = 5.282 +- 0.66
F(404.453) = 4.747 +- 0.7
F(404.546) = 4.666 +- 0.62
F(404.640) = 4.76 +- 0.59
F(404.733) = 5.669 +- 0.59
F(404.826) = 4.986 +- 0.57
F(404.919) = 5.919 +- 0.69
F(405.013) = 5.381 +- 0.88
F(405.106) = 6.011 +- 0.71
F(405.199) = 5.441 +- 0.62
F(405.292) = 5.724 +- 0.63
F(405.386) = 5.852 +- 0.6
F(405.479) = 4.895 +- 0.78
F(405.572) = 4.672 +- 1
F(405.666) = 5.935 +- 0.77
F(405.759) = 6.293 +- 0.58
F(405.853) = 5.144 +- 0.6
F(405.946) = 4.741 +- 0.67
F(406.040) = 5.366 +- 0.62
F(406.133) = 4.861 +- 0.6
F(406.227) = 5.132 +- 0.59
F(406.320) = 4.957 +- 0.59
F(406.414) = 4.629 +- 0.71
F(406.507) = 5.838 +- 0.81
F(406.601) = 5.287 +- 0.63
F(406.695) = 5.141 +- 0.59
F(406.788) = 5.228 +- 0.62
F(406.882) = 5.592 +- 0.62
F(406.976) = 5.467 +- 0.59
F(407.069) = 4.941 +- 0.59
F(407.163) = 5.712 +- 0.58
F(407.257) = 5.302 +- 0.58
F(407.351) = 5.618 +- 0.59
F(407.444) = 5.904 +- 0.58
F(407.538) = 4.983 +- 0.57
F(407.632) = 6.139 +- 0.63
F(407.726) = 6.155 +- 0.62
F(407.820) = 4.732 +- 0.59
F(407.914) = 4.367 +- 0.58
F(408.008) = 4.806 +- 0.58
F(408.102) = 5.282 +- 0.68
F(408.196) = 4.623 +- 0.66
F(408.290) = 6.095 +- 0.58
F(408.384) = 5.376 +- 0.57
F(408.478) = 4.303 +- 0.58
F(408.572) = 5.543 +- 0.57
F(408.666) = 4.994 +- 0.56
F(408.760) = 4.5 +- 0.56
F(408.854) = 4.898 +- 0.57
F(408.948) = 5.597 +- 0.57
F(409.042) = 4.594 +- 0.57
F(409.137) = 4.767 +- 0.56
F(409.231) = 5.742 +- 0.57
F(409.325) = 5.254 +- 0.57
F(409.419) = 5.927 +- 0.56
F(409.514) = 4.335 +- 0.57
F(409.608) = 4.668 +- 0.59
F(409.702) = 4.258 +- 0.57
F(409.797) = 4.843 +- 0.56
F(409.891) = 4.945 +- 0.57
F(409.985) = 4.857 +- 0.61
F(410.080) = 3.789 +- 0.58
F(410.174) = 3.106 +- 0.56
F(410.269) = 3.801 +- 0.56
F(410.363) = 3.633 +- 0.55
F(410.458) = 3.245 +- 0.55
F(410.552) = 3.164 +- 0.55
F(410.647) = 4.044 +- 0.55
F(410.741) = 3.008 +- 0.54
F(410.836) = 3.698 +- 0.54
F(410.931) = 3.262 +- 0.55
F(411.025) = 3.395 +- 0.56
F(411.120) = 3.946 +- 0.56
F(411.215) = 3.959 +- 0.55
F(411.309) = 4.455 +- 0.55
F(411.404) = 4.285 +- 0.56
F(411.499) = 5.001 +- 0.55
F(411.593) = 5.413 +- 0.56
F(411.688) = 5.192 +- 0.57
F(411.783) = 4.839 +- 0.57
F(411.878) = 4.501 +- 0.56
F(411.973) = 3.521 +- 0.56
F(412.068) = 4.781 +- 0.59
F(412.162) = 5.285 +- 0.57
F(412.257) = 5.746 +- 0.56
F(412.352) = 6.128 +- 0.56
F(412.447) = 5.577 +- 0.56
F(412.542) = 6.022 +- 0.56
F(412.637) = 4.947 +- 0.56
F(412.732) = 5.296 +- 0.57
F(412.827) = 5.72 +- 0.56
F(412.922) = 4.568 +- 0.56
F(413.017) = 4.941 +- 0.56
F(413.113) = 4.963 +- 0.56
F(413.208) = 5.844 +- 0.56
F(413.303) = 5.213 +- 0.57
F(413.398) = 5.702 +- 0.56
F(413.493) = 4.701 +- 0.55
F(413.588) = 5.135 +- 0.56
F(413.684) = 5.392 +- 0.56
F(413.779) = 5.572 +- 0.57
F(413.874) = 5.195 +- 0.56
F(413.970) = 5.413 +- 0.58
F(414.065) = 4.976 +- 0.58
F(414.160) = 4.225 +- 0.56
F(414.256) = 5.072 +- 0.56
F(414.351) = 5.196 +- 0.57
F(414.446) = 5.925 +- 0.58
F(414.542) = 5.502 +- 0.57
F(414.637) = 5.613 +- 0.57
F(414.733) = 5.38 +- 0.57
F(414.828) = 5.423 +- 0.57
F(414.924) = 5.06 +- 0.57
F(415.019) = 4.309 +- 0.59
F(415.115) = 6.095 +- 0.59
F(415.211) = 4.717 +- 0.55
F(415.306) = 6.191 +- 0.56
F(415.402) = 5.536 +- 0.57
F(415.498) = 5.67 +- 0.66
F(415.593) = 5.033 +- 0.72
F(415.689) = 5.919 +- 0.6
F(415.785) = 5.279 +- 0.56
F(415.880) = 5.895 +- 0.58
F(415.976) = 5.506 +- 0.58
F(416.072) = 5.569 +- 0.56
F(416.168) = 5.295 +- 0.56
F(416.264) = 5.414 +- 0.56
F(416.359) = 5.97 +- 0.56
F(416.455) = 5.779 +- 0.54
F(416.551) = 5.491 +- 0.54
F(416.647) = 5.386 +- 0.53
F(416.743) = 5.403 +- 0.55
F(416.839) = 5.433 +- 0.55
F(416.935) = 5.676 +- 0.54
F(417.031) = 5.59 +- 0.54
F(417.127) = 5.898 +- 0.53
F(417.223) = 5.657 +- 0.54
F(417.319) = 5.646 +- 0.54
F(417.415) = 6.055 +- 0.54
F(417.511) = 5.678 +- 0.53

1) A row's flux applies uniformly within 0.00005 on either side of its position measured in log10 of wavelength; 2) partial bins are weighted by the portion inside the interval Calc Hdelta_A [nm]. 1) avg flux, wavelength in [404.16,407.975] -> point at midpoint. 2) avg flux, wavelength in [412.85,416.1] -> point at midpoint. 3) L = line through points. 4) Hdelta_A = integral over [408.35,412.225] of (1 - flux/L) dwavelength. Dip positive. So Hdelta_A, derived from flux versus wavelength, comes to 0.627 nm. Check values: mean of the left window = 5.32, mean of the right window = 5.32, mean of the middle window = 4.46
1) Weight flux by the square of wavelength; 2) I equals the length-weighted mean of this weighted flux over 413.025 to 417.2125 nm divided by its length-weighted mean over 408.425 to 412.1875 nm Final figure 1.25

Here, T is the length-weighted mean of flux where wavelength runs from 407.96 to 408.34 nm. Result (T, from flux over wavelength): 5.2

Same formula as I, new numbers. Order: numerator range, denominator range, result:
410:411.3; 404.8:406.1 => 0.68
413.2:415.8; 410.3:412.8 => 1.20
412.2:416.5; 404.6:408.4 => 1.05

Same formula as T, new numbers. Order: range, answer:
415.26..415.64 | 5.61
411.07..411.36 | 4.11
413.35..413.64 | 5.18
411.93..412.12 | 4.21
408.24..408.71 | 5.26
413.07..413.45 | 5.44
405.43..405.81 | 5.45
